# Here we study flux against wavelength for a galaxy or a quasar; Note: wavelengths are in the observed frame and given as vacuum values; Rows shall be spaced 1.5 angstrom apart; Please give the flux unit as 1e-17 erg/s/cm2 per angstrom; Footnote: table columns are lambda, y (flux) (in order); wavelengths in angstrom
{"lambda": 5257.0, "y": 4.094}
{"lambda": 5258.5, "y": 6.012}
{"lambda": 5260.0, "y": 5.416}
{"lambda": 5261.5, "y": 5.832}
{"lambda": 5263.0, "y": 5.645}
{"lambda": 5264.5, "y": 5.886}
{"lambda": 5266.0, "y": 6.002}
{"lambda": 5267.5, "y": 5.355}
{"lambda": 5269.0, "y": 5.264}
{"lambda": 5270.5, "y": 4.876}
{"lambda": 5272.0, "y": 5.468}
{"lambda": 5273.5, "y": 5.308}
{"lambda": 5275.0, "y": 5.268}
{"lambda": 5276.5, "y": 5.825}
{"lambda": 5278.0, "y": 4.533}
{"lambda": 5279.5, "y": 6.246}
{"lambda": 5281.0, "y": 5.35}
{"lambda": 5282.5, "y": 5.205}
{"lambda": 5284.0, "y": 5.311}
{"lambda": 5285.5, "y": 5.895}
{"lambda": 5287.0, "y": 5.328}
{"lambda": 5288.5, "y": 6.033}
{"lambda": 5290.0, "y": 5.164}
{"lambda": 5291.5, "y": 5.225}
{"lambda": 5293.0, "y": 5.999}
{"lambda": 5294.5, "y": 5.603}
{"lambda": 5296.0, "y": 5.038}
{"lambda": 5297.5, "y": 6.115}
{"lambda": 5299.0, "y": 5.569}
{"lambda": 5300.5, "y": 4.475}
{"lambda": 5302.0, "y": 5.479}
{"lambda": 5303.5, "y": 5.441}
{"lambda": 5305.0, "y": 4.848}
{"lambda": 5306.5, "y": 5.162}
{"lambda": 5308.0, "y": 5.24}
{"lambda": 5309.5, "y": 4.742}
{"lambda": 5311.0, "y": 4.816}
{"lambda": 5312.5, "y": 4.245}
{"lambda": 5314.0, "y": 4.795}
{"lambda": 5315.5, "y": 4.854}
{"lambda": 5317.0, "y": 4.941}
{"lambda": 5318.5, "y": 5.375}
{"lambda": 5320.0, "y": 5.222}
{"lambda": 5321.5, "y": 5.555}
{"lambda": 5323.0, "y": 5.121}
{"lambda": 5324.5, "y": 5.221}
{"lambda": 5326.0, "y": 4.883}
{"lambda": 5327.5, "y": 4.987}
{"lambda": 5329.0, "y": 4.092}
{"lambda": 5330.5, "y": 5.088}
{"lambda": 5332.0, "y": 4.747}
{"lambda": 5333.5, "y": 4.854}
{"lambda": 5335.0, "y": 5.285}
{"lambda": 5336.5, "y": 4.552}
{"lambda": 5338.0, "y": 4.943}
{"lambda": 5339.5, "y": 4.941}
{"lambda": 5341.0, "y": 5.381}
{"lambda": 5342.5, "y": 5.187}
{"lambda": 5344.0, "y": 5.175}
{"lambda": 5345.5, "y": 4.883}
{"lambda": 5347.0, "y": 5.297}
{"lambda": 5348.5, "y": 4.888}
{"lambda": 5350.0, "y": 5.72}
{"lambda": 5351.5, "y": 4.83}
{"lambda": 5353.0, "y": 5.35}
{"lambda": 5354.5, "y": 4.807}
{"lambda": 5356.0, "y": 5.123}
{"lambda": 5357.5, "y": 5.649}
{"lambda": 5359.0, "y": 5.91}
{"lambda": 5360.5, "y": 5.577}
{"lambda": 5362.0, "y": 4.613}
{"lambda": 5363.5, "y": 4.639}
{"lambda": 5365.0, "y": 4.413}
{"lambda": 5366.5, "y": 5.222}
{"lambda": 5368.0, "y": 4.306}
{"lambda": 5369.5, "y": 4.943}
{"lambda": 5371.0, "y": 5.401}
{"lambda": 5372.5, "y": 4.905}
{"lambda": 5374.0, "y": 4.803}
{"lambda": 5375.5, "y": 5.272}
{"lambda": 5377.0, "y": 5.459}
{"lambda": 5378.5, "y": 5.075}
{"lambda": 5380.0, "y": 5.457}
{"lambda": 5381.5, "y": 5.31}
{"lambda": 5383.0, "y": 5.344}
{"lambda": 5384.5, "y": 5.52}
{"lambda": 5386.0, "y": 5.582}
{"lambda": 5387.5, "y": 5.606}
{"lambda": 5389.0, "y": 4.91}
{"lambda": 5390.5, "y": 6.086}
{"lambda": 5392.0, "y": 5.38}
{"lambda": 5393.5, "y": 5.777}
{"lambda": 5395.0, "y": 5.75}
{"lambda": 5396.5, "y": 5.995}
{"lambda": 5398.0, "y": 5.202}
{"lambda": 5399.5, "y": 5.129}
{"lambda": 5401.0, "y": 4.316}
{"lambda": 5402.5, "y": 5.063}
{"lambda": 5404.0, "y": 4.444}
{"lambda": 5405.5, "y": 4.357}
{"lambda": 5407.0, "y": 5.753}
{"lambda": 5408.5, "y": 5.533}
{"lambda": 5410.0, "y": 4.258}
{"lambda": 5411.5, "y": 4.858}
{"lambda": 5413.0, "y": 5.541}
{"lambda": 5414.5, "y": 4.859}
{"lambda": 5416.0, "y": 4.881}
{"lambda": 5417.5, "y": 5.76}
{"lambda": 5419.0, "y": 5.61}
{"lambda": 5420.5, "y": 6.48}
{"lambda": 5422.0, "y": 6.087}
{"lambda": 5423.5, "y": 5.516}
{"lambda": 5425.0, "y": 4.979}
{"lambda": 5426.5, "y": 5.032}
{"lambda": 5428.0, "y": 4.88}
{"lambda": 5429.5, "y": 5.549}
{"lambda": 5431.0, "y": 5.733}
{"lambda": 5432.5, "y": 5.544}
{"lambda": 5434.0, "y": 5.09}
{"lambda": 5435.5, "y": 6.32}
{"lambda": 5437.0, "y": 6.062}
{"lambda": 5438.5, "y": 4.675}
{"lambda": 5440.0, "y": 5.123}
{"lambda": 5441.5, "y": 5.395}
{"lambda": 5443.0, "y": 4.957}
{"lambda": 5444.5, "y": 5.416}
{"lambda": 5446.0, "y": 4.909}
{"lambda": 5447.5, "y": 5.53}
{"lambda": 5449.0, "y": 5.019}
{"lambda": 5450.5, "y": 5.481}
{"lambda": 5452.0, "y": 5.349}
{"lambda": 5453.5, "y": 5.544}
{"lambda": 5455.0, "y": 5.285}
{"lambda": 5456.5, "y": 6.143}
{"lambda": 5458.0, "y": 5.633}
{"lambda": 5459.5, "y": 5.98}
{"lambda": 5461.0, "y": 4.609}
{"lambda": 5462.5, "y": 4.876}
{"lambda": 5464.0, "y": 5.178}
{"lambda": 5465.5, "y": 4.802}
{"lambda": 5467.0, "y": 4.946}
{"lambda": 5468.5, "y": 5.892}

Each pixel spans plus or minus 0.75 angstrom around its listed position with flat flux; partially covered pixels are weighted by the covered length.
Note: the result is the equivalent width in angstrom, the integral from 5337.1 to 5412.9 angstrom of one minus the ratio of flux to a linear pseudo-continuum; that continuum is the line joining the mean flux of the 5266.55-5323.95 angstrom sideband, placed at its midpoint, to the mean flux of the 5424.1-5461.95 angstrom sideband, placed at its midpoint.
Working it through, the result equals 2.2 angstrom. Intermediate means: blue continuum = 5.27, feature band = 5.17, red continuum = 5.37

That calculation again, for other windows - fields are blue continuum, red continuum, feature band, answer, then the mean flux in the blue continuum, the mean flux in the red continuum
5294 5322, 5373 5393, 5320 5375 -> 2.23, 5.12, 5.37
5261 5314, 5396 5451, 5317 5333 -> 0.93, 5.36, 5.28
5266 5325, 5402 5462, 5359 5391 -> 0.81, 5.28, 5.33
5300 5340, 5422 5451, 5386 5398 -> -0.95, 4.96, 5.35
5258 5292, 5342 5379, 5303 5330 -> 1.69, 5.5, 5.1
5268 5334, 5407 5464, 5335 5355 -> 0.65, 5.2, 5.37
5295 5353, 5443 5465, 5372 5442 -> -1.22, 5.06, 5.33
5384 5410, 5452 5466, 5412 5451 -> -0.56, 5.29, 5.35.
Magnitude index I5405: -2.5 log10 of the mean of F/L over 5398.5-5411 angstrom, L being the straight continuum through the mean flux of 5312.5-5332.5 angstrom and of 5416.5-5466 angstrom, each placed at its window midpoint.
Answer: 0.09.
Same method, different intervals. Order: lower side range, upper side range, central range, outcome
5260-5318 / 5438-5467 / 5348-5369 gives 0.046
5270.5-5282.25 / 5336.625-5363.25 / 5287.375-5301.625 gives -0.027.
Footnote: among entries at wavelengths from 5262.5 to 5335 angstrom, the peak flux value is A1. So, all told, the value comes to 6.246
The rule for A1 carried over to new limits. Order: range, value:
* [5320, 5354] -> 5.72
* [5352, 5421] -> 6.48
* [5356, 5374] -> 5.91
